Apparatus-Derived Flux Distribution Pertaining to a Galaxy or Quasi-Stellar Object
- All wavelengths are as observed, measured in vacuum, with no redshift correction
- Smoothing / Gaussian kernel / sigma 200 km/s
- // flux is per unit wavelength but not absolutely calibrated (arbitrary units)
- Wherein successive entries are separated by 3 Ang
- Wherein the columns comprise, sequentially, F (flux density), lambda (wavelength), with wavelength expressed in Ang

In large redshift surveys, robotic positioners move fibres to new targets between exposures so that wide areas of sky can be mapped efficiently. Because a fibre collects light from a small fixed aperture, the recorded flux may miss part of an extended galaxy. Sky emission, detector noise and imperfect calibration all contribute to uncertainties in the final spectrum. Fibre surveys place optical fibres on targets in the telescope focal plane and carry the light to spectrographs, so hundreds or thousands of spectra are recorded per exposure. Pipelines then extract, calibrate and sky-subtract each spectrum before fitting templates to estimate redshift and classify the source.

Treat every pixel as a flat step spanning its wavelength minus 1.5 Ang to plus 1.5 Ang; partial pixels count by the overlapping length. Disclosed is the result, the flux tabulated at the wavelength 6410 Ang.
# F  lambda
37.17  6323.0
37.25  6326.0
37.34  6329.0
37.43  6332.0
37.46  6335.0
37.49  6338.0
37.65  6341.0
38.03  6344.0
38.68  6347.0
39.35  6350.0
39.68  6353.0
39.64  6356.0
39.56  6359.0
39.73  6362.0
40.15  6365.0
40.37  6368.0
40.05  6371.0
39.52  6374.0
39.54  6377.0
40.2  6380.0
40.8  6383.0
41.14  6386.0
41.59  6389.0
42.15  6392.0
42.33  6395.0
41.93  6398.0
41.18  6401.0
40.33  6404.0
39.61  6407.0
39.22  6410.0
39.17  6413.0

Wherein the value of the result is 39.22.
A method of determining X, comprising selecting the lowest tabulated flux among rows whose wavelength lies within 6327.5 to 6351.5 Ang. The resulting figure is 37.34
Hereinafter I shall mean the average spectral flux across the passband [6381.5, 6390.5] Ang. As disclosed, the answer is 41.2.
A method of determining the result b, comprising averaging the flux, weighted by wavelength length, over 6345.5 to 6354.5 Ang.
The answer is 39.2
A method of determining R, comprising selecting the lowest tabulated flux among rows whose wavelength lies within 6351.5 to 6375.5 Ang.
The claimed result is 39.52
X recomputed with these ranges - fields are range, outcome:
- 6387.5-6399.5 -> 41.59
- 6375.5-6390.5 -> 39.54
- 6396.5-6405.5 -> 40.33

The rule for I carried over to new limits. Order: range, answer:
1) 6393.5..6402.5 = 41.8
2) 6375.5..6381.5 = 39.9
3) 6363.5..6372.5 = 40.2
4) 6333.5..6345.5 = 37.7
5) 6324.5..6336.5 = 37.4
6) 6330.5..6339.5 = 37.5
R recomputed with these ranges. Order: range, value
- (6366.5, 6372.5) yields 40.05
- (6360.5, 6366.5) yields 39.73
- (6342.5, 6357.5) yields 38.03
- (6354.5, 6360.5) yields 39.56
